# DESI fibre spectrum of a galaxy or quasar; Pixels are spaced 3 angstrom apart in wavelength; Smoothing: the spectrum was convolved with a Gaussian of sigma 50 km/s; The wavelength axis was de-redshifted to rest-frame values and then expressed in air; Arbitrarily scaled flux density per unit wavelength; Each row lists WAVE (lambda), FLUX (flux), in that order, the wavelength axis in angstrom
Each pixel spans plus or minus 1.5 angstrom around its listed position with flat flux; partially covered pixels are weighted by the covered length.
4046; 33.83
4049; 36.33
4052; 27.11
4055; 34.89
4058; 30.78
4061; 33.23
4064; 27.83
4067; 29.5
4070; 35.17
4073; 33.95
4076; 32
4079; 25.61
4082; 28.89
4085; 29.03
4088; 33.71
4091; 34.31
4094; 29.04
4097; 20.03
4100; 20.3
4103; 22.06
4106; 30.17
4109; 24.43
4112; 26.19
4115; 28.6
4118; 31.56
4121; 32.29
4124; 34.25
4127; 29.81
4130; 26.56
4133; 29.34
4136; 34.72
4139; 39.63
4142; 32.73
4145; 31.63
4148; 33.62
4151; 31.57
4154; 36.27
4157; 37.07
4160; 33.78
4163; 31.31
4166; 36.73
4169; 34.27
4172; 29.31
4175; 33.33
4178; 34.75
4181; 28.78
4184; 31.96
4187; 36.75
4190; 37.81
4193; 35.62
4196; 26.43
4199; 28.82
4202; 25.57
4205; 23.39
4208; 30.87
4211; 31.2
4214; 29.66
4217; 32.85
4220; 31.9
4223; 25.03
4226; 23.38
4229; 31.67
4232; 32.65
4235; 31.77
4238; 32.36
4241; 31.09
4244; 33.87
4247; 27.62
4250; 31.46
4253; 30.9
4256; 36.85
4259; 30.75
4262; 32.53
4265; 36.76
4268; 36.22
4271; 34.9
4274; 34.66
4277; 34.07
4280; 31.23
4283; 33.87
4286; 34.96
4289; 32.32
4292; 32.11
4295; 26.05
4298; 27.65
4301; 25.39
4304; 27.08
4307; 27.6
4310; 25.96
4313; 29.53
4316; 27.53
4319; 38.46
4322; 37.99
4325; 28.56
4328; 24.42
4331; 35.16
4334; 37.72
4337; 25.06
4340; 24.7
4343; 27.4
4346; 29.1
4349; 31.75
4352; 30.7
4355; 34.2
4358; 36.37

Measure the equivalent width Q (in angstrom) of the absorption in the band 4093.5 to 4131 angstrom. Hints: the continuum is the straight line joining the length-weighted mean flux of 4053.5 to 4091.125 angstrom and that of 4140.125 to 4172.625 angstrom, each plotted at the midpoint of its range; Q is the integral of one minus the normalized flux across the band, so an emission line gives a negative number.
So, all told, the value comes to 5.98 angstrom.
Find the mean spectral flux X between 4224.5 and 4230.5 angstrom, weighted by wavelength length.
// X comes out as 27.5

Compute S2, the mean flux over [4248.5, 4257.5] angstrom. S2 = 33.1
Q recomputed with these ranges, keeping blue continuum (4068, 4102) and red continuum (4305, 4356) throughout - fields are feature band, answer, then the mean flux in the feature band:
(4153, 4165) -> -2.1 angstrom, 34.6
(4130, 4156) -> -3.5 angstrom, 33.3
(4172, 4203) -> -2.4 angstrom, 32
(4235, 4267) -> -2.7 angstrom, 32.4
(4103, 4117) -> 1.1 angstrom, 26.9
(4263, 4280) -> -2.8 angstrom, 34.9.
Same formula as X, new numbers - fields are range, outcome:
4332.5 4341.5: 29.2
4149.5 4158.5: 35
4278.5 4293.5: 32.9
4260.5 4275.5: 35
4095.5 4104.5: 20.8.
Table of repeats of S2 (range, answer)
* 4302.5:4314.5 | 27.5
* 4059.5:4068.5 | 30.2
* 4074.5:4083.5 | 28.8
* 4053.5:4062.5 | 33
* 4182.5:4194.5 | 35.5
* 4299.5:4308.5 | 26.7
